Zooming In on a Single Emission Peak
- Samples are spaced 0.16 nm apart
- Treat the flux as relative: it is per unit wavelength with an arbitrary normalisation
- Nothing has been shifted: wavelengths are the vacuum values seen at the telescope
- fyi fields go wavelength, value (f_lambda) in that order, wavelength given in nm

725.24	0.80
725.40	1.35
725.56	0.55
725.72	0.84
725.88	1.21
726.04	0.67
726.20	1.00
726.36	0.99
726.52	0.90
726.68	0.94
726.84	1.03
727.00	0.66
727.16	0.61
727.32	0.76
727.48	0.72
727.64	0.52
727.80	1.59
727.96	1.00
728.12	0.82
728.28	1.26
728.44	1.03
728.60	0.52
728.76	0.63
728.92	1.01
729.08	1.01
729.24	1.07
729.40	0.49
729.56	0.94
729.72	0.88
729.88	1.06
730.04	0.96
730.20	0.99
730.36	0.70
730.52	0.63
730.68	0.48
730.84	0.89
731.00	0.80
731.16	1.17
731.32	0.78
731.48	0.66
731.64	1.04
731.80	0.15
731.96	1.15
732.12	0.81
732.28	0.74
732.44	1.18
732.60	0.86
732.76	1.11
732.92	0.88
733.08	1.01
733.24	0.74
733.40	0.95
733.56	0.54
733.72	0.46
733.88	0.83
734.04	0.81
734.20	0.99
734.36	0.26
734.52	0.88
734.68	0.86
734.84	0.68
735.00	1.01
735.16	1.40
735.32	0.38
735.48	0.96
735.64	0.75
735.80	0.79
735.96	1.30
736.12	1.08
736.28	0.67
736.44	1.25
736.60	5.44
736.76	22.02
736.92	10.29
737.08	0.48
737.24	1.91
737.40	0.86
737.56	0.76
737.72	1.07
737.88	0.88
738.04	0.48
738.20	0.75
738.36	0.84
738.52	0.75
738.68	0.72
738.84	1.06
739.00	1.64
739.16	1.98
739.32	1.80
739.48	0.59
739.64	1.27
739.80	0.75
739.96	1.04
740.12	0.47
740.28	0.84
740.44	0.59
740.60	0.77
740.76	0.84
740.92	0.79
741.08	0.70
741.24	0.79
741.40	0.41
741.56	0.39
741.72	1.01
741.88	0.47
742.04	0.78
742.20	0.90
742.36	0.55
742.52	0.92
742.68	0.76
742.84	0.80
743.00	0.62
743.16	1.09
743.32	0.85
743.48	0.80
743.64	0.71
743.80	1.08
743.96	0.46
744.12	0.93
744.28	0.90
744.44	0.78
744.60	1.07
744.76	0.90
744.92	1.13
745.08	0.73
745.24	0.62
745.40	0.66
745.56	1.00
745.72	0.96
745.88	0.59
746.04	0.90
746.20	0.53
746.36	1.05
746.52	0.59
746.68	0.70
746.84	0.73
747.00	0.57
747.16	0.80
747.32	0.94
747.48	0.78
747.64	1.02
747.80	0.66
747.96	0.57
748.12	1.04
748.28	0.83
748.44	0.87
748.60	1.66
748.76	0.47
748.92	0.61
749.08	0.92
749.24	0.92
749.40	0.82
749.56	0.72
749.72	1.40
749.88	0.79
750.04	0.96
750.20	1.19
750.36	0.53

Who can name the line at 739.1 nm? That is [N II] 6583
